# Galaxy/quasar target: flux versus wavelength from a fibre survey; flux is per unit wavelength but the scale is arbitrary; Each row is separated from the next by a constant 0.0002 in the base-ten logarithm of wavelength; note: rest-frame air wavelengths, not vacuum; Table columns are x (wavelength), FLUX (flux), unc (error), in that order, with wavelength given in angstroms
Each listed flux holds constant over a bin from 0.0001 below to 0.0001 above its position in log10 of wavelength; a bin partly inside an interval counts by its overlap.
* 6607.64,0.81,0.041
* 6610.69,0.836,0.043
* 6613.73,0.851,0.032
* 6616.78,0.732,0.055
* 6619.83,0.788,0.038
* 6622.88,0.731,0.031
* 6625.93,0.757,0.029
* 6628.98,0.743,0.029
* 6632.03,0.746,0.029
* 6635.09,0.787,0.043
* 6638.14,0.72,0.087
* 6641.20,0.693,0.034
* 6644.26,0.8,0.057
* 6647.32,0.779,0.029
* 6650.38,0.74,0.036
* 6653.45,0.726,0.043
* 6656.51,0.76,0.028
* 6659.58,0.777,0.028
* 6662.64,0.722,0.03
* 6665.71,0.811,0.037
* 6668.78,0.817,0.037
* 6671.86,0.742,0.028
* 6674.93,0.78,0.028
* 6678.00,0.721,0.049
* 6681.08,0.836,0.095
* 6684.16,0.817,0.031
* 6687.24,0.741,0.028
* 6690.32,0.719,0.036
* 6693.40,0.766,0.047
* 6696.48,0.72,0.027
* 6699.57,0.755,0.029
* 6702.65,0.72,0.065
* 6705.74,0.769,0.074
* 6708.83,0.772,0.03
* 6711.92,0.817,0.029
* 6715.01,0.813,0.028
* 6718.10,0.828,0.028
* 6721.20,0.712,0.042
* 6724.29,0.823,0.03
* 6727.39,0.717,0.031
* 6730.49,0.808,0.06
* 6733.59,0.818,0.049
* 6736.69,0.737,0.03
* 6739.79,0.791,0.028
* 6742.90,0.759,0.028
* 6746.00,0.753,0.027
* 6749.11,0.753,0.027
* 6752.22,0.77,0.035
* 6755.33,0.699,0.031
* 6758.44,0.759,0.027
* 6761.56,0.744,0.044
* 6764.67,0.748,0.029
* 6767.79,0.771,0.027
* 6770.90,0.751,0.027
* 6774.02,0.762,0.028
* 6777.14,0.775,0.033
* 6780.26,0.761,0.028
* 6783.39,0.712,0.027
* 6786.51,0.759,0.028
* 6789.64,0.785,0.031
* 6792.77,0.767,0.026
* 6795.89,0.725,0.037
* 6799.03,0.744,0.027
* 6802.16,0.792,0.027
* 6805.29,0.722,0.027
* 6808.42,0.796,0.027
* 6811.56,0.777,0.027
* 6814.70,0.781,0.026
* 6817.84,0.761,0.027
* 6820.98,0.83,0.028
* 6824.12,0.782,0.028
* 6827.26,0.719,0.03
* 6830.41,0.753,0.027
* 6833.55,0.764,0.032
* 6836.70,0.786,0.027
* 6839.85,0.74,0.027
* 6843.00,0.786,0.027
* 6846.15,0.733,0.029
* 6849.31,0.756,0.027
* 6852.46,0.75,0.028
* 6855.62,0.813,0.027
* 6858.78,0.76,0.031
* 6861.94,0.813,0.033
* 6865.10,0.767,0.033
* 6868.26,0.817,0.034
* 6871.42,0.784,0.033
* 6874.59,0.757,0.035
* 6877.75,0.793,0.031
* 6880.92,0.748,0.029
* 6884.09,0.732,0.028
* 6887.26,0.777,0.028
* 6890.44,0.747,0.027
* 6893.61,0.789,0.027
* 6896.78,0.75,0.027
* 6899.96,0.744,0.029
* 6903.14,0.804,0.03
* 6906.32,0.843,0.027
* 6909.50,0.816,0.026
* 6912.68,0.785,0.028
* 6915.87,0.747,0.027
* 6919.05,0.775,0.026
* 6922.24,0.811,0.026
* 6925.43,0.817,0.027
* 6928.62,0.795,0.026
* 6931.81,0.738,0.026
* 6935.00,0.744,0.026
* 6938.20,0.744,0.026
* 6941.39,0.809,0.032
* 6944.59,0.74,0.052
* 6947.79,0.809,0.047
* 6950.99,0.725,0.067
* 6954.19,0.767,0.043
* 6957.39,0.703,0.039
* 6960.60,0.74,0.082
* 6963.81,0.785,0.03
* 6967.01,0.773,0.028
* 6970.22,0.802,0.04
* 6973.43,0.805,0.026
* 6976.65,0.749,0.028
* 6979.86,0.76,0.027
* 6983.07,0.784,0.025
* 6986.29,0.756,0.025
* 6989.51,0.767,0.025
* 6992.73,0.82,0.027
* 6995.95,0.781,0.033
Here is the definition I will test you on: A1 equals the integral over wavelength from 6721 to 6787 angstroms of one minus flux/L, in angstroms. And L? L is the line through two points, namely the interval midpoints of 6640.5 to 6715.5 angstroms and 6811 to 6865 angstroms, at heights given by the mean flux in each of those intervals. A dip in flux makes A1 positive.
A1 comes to 0.7 angstroms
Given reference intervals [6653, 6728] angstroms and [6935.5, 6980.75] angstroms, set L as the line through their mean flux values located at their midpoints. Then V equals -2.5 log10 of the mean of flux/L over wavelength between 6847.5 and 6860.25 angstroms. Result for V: 0.00 mag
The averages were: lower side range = 0.769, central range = 0.769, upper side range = 0.765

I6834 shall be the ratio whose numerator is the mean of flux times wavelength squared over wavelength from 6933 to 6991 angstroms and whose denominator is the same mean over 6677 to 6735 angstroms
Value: 1.1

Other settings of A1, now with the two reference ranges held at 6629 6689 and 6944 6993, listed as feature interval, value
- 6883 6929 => -1.0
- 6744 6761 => 0.4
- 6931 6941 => 0.2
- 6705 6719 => -0.7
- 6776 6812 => 0.3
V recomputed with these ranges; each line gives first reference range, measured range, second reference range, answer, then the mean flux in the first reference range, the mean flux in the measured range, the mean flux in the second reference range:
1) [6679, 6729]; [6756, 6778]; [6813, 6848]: 0.02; 0.77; 0.756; 0.767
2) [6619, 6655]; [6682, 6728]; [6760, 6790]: -0.02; 0.75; 0.768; 0.756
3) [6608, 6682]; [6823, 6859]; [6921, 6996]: 0.01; 0.767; 0.762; 0.771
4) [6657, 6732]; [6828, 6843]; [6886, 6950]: 0.02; 0.771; 0.761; 0.779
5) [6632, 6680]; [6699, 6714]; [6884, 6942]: -0.01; 0.759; 0.769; 0.778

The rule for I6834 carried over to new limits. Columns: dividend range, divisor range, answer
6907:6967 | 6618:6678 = 1.11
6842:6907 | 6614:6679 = 1.09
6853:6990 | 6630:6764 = 1.08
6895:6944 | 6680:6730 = 1.08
